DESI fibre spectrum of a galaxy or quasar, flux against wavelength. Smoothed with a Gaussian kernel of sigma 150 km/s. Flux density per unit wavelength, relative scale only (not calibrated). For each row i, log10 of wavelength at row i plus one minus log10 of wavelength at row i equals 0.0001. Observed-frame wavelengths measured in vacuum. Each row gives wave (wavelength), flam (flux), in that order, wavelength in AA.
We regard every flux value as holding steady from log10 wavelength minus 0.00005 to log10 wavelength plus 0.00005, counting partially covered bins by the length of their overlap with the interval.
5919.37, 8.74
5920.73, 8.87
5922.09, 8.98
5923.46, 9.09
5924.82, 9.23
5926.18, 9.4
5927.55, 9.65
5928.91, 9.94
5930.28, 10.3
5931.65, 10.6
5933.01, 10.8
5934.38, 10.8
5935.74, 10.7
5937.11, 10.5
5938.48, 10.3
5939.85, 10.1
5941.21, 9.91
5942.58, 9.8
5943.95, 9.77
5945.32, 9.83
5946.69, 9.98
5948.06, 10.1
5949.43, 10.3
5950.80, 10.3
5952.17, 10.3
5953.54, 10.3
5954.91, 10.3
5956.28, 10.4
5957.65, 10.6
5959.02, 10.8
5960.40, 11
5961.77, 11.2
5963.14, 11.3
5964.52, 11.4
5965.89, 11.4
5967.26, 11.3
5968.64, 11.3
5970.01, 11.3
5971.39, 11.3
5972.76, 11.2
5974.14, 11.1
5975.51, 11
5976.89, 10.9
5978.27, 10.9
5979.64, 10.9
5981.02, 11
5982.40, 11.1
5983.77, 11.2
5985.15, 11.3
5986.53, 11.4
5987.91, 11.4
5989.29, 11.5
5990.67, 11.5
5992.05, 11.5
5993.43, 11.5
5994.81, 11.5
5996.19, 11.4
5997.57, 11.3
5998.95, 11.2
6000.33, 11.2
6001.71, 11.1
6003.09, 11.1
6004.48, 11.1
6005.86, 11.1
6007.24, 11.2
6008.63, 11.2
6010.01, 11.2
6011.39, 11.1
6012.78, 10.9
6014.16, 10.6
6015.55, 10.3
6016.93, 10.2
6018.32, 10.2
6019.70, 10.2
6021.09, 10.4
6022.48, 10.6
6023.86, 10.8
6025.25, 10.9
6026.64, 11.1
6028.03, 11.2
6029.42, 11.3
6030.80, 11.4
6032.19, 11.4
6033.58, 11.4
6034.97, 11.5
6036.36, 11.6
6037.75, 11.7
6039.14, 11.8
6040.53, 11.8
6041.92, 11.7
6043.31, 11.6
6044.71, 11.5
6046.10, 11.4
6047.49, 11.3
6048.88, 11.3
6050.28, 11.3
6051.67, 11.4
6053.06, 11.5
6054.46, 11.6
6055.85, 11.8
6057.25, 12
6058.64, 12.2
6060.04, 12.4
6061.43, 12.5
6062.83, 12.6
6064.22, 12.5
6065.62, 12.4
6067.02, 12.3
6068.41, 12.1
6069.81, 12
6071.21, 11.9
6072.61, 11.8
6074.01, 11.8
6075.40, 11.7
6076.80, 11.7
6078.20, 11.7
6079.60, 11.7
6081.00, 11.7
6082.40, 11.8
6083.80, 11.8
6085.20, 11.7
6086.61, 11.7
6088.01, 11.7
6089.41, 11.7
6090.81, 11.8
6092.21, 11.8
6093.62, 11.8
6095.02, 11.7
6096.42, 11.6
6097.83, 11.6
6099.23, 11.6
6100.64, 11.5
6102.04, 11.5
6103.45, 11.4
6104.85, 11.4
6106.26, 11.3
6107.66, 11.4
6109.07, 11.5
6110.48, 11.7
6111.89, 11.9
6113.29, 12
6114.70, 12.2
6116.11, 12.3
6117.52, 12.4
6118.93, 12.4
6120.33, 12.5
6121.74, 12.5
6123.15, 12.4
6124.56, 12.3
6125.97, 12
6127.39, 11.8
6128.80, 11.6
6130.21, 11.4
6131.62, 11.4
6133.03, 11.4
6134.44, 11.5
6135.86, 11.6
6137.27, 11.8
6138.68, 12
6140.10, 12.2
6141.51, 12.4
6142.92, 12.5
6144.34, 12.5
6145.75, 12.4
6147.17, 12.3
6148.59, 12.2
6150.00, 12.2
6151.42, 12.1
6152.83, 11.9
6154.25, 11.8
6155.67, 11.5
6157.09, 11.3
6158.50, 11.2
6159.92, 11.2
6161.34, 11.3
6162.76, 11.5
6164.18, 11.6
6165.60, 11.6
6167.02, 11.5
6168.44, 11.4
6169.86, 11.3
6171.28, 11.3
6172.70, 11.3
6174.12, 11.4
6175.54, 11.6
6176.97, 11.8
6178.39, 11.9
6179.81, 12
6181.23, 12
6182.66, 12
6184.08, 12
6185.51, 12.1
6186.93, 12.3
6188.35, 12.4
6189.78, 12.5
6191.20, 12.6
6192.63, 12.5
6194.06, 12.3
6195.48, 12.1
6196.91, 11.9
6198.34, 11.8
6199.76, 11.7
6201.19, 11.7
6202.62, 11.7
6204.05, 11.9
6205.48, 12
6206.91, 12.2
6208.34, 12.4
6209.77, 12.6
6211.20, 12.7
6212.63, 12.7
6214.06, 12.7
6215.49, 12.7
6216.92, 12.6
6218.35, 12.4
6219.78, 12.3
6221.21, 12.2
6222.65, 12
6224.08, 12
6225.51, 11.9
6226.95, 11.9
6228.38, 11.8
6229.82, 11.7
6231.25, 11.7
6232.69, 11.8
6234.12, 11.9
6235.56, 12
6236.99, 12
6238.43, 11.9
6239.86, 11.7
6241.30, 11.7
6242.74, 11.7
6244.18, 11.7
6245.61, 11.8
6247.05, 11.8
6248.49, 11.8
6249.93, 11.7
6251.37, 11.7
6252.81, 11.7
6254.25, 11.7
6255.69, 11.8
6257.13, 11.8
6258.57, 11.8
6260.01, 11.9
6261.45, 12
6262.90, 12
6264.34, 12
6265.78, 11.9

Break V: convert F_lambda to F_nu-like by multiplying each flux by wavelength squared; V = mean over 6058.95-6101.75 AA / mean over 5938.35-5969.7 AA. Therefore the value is 1.18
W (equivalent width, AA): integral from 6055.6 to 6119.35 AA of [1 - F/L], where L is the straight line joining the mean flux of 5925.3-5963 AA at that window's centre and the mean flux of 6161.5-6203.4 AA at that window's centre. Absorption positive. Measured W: -3.6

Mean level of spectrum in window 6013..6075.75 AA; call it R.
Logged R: 11.5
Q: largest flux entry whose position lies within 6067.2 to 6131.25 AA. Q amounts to 12.5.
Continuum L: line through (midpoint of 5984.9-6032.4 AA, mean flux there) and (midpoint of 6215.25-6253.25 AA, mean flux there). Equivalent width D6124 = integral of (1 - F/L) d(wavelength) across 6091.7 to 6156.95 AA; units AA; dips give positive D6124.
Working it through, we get -2.21 AA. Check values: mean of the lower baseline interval 11.1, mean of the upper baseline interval 11.9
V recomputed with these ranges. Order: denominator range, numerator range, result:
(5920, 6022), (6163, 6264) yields 1.21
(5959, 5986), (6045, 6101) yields 1.09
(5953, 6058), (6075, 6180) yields 1.10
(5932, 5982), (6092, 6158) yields 1.18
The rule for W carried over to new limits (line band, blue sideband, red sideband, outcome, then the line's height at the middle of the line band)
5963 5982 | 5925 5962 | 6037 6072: -0.8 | 10.7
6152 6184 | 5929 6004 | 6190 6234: 0.9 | 11.9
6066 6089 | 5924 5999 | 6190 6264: -1.1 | 11.3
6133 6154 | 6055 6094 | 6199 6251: -0.2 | 12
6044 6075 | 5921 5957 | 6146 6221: -2.5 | 11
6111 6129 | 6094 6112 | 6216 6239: -0.9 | 11.6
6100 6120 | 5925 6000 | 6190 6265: -0.6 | 11.5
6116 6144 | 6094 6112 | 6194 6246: -0.9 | 11.7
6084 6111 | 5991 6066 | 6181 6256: 0.0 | 11.6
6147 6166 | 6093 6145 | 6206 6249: 0.4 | 11.9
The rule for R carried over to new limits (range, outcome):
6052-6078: 12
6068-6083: 11.8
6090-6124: 11.8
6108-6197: 11.9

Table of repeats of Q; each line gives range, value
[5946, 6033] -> 11.5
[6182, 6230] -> 12.7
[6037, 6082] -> 12.6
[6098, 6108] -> 11.6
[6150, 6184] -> 12.2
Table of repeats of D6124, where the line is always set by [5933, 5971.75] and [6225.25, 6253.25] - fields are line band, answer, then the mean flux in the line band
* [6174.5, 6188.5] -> -0.5 AA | 12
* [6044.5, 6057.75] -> -0.6 AA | 11.5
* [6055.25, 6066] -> -1.2 AA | 12.3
